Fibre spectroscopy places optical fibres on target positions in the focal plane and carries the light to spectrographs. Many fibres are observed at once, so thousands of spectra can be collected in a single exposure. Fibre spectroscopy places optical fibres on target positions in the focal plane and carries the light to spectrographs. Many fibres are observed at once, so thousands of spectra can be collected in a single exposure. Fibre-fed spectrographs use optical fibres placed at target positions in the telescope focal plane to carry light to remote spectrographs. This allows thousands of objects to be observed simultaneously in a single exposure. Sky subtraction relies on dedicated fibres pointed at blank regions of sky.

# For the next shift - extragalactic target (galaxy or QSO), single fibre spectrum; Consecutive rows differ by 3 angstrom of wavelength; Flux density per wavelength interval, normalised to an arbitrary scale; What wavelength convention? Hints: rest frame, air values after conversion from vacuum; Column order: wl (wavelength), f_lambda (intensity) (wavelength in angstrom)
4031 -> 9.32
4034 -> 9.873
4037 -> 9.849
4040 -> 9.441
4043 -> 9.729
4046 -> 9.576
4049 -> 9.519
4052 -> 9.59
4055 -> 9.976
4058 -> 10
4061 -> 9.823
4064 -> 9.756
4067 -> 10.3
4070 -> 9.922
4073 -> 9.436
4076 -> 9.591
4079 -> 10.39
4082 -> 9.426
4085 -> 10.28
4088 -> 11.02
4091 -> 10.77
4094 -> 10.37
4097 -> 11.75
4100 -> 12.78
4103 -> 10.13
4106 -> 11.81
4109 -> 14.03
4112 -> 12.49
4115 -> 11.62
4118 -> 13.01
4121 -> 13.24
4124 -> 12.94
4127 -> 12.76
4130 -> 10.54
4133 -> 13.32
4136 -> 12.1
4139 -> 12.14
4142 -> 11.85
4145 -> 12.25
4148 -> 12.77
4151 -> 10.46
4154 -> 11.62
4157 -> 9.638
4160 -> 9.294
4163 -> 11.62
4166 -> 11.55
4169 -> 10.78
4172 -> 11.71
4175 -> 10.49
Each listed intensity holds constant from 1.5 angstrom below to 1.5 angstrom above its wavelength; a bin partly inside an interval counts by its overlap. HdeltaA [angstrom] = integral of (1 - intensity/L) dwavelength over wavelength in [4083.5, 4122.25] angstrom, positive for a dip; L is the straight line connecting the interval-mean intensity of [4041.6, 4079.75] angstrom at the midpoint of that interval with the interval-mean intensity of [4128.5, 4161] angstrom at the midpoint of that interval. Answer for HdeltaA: -4.1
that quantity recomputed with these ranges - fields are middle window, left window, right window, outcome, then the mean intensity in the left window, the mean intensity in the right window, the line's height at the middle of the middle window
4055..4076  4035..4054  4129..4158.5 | 0.4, 9.63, 11.7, 10.1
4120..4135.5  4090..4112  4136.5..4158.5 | -1.2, 11.7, 11.6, 11.6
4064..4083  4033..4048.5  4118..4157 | 1.2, 9.68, 12.1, 10.5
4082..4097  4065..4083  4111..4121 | 0.3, 9.85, 12.5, 10.8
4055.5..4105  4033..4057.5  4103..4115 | 3.4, 9.7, 12.3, 11.1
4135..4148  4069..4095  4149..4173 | -1.8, 10.1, 10.9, 10.7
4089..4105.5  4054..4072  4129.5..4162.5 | -1.0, 9.95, 11.5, 10.6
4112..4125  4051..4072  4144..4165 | -2.5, 9.91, 11.1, 10.6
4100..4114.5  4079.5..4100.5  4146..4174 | -1.7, 10.8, 11.1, 10.9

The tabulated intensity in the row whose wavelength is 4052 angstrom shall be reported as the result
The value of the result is 9.59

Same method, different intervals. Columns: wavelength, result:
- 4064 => 9.756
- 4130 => 10.54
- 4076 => 9.591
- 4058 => 10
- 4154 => 11.62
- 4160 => 9.294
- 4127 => 12.76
